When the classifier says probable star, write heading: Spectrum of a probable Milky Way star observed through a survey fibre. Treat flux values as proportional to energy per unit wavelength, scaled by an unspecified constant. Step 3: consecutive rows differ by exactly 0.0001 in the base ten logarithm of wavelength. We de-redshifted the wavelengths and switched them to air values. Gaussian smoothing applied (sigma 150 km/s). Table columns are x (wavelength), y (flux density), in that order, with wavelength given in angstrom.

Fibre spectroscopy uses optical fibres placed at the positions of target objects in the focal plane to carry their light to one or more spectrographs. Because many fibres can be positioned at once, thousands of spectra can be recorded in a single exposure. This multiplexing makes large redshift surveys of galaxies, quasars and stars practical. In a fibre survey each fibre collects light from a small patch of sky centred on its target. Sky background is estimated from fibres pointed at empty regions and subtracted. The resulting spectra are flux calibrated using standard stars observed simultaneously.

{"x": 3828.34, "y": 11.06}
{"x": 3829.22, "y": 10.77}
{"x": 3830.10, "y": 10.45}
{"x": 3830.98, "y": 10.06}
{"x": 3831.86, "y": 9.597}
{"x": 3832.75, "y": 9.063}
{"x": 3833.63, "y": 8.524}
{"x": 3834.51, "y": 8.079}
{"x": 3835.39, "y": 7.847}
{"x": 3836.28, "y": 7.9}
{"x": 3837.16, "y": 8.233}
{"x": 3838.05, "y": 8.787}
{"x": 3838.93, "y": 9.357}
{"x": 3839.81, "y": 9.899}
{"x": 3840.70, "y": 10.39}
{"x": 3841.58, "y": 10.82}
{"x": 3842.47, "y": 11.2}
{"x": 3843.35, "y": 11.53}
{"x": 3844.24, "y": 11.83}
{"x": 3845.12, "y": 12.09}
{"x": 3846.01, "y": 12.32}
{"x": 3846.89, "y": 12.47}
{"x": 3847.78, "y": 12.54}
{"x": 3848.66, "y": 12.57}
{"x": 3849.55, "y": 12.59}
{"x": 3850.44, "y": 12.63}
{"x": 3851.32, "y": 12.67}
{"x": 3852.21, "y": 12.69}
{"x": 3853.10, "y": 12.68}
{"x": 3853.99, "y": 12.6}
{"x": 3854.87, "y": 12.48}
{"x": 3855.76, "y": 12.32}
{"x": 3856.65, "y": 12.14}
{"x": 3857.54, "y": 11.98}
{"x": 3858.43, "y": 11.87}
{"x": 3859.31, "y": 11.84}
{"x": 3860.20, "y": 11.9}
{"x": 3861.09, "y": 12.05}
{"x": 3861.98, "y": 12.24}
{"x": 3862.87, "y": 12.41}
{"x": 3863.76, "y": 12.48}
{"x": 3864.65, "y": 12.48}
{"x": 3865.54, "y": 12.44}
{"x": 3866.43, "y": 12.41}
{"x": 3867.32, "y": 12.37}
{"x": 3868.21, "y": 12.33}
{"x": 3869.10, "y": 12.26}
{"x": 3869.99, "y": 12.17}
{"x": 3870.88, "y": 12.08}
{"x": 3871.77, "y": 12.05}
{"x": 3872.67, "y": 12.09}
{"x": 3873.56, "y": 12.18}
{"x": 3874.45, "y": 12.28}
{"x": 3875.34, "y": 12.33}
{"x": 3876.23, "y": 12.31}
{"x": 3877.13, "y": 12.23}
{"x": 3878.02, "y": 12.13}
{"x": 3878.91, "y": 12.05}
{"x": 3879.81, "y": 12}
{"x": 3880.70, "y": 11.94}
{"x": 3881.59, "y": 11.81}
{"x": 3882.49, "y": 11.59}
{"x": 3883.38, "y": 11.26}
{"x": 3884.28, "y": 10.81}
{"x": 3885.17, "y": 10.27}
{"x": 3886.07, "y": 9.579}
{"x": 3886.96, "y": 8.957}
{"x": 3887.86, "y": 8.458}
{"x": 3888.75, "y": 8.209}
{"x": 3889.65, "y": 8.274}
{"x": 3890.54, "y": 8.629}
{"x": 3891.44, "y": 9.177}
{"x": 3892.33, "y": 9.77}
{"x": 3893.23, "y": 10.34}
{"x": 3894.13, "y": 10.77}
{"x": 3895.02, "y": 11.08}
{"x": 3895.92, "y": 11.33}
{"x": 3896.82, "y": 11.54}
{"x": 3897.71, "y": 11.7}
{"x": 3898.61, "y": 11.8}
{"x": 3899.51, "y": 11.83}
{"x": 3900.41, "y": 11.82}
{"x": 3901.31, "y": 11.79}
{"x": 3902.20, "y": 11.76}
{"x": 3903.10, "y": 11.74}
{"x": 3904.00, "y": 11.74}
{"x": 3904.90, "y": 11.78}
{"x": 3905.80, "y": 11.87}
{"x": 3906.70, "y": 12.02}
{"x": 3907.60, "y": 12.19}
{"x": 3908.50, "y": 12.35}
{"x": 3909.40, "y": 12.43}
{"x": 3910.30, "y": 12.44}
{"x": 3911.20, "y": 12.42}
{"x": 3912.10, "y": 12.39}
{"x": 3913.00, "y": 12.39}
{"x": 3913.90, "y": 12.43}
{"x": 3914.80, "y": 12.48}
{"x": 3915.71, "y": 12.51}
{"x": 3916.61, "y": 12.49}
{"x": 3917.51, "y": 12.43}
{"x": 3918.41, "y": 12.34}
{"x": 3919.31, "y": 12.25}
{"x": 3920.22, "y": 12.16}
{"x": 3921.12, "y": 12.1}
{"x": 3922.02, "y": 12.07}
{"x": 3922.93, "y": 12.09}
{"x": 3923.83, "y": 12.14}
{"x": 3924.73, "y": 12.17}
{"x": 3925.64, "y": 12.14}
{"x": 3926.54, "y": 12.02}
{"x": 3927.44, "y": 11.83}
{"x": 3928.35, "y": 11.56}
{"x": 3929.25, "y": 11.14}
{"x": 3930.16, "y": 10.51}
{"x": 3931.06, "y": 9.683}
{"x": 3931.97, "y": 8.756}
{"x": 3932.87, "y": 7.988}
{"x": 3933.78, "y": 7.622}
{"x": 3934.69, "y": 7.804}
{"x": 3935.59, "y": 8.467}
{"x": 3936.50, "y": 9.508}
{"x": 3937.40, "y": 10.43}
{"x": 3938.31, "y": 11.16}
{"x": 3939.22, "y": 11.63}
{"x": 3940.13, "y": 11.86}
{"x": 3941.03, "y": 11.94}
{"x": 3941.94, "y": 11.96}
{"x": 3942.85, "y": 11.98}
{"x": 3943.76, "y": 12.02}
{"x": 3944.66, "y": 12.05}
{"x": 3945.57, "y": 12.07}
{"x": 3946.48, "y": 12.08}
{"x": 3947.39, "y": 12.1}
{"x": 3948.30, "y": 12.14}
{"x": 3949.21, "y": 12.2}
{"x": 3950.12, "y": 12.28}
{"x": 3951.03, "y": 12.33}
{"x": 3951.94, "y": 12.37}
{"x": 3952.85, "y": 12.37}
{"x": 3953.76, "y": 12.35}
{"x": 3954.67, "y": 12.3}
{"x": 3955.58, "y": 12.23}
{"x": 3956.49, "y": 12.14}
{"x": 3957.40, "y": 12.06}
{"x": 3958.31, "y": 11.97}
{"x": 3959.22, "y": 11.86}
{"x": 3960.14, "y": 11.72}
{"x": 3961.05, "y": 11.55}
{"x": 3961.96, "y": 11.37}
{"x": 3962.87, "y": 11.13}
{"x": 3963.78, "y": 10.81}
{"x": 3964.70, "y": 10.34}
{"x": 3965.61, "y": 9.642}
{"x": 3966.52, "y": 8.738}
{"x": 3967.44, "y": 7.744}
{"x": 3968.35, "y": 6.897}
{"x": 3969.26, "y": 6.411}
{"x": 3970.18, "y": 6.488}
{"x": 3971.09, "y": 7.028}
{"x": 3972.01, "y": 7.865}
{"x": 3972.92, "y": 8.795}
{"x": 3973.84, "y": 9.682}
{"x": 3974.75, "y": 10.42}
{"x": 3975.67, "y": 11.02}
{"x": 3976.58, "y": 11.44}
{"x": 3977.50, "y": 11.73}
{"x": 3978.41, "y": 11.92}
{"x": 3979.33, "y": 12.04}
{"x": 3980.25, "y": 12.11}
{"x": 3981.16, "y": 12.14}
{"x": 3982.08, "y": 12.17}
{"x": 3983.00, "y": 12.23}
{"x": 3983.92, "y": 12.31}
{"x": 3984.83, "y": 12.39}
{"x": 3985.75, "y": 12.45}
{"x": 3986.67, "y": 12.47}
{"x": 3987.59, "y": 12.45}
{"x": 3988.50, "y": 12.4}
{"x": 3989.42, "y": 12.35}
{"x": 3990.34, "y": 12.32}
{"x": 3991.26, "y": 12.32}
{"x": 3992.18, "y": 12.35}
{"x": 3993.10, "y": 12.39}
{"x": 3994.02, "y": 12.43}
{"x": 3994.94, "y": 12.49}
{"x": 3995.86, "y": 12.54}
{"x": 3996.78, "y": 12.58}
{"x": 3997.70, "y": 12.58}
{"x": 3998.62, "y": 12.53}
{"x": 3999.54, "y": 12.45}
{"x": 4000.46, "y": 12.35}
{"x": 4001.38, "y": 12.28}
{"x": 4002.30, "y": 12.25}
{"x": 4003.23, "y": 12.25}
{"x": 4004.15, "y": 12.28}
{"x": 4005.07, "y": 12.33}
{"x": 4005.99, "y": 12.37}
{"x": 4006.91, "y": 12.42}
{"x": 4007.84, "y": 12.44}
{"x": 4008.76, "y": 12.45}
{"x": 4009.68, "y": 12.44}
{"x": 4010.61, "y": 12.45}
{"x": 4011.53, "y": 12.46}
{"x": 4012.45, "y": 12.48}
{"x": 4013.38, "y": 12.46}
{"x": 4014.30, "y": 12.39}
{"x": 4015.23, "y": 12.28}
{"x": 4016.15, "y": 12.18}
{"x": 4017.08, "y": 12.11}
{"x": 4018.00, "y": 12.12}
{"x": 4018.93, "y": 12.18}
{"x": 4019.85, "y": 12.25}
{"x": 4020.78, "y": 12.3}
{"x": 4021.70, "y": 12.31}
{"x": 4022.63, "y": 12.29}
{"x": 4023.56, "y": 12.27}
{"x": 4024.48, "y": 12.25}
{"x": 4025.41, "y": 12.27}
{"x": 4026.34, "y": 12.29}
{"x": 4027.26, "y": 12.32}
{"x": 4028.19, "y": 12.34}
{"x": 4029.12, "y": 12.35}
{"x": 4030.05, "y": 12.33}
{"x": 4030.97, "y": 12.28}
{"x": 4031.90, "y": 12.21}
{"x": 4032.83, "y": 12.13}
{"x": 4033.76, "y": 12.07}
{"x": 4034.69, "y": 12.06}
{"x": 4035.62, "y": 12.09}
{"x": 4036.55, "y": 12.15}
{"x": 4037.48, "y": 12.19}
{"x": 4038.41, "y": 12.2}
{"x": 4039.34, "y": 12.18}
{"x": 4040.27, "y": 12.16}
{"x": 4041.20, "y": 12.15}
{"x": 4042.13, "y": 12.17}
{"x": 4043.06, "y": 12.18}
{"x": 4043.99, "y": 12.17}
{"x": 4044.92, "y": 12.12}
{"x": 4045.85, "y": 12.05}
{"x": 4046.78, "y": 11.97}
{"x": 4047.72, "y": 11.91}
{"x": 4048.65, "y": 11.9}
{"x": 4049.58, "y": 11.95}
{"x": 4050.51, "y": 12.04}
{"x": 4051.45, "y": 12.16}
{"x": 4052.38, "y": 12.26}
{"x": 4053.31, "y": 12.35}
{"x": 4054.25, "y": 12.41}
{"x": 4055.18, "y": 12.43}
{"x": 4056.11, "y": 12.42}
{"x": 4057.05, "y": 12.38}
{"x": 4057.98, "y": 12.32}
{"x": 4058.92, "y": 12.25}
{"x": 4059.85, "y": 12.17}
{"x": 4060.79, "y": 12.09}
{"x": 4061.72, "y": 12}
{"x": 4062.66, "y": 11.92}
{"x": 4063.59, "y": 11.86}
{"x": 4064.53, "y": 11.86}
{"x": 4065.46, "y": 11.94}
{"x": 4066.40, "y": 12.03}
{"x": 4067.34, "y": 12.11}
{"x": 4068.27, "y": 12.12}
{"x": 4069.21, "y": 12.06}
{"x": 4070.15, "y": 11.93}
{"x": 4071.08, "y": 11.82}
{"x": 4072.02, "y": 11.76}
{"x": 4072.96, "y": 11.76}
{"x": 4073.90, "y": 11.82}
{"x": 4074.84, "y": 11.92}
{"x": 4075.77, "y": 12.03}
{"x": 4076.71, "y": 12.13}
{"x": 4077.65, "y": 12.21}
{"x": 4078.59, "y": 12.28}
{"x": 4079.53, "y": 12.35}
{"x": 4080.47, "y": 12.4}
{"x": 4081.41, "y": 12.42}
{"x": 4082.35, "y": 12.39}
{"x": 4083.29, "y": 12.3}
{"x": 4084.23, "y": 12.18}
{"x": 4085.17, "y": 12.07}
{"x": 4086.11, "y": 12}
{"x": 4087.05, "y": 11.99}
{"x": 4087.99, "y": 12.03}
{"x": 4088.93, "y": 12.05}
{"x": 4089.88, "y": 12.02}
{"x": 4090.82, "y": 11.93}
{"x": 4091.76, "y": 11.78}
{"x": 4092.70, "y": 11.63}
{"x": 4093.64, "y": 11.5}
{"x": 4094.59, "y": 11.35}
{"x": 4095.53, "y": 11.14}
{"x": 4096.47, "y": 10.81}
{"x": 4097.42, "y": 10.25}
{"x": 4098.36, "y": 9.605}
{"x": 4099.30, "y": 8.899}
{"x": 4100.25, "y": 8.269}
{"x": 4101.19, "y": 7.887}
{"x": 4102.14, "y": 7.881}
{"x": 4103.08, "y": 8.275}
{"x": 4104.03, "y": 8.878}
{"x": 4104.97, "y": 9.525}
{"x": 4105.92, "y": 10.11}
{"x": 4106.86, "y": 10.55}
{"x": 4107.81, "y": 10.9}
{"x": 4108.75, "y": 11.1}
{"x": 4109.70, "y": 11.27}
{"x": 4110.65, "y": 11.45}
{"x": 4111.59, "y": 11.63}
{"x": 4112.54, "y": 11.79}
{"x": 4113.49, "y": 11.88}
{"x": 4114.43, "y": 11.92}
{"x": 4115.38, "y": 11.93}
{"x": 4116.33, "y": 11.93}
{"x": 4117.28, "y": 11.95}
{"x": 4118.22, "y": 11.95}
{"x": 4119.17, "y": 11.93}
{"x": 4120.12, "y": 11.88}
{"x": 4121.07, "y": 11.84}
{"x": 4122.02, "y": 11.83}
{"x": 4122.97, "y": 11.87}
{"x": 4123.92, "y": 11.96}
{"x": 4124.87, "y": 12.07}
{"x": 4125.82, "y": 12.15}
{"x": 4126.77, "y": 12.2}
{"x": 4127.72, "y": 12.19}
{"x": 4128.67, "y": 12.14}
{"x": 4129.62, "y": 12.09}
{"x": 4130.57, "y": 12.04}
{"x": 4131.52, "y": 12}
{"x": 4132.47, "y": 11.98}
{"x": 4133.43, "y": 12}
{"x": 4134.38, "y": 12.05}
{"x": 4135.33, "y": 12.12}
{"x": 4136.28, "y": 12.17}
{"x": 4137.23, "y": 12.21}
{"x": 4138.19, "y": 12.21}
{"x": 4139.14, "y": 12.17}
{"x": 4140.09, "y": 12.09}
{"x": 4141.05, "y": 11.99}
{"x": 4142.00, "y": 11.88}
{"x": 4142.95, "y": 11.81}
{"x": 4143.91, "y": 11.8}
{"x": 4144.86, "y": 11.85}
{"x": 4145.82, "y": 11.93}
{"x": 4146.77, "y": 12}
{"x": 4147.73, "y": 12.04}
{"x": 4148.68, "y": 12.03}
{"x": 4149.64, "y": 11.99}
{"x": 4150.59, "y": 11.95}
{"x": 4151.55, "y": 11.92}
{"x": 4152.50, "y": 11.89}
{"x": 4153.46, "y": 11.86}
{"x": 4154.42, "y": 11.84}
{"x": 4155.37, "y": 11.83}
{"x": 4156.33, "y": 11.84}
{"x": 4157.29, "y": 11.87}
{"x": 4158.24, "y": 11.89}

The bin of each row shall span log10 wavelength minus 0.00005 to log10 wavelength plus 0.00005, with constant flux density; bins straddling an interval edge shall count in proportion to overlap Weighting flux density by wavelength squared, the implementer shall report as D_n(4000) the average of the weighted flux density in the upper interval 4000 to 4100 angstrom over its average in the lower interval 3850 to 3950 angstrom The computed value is 1.13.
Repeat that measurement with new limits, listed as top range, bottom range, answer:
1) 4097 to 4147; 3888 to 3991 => 1.11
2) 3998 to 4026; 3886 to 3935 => 1.16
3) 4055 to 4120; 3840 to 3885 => 1.06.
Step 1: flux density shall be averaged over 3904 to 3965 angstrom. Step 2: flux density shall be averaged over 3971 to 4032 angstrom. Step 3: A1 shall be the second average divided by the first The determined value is 1.04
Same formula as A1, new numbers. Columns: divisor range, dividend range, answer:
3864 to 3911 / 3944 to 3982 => 0.95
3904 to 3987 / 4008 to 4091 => 1.08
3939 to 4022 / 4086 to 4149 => 0.98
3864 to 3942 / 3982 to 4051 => 1.08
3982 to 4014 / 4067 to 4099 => 0.95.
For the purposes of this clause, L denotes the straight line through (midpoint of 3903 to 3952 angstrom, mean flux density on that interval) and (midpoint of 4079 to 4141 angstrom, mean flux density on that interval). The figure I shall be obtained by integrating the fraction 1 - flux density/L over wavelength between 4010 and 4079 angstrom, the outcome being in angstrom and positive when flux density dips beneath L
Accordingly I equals -4.0 angstrom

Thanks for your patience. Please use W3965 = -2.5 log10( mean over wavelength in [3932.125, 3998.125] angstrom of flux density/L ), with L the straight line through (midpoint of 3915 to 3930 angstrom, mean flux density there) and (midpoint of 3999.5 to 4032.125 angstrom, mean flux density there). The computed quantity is 0.096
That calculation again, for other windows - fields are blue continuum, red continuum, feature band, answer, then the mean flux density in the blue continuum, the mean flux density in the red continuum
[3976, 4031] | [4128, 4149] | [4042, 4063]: 0.00 mag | 12.3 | 12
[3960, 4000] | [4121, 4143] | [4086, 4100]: 0.06 mag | 11.1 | 12.1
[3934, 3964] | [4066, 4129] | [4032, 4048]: -0.06 mag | 11.6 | 11.4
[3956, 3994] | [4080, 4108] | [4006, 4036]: -0.13 mag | 10.9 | 10.8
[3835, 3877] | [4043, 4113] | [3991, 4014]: -0.07 mag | 11.7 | 11.5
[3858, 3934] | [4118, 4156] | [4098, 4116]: 0.17 mag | 11.5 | 12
